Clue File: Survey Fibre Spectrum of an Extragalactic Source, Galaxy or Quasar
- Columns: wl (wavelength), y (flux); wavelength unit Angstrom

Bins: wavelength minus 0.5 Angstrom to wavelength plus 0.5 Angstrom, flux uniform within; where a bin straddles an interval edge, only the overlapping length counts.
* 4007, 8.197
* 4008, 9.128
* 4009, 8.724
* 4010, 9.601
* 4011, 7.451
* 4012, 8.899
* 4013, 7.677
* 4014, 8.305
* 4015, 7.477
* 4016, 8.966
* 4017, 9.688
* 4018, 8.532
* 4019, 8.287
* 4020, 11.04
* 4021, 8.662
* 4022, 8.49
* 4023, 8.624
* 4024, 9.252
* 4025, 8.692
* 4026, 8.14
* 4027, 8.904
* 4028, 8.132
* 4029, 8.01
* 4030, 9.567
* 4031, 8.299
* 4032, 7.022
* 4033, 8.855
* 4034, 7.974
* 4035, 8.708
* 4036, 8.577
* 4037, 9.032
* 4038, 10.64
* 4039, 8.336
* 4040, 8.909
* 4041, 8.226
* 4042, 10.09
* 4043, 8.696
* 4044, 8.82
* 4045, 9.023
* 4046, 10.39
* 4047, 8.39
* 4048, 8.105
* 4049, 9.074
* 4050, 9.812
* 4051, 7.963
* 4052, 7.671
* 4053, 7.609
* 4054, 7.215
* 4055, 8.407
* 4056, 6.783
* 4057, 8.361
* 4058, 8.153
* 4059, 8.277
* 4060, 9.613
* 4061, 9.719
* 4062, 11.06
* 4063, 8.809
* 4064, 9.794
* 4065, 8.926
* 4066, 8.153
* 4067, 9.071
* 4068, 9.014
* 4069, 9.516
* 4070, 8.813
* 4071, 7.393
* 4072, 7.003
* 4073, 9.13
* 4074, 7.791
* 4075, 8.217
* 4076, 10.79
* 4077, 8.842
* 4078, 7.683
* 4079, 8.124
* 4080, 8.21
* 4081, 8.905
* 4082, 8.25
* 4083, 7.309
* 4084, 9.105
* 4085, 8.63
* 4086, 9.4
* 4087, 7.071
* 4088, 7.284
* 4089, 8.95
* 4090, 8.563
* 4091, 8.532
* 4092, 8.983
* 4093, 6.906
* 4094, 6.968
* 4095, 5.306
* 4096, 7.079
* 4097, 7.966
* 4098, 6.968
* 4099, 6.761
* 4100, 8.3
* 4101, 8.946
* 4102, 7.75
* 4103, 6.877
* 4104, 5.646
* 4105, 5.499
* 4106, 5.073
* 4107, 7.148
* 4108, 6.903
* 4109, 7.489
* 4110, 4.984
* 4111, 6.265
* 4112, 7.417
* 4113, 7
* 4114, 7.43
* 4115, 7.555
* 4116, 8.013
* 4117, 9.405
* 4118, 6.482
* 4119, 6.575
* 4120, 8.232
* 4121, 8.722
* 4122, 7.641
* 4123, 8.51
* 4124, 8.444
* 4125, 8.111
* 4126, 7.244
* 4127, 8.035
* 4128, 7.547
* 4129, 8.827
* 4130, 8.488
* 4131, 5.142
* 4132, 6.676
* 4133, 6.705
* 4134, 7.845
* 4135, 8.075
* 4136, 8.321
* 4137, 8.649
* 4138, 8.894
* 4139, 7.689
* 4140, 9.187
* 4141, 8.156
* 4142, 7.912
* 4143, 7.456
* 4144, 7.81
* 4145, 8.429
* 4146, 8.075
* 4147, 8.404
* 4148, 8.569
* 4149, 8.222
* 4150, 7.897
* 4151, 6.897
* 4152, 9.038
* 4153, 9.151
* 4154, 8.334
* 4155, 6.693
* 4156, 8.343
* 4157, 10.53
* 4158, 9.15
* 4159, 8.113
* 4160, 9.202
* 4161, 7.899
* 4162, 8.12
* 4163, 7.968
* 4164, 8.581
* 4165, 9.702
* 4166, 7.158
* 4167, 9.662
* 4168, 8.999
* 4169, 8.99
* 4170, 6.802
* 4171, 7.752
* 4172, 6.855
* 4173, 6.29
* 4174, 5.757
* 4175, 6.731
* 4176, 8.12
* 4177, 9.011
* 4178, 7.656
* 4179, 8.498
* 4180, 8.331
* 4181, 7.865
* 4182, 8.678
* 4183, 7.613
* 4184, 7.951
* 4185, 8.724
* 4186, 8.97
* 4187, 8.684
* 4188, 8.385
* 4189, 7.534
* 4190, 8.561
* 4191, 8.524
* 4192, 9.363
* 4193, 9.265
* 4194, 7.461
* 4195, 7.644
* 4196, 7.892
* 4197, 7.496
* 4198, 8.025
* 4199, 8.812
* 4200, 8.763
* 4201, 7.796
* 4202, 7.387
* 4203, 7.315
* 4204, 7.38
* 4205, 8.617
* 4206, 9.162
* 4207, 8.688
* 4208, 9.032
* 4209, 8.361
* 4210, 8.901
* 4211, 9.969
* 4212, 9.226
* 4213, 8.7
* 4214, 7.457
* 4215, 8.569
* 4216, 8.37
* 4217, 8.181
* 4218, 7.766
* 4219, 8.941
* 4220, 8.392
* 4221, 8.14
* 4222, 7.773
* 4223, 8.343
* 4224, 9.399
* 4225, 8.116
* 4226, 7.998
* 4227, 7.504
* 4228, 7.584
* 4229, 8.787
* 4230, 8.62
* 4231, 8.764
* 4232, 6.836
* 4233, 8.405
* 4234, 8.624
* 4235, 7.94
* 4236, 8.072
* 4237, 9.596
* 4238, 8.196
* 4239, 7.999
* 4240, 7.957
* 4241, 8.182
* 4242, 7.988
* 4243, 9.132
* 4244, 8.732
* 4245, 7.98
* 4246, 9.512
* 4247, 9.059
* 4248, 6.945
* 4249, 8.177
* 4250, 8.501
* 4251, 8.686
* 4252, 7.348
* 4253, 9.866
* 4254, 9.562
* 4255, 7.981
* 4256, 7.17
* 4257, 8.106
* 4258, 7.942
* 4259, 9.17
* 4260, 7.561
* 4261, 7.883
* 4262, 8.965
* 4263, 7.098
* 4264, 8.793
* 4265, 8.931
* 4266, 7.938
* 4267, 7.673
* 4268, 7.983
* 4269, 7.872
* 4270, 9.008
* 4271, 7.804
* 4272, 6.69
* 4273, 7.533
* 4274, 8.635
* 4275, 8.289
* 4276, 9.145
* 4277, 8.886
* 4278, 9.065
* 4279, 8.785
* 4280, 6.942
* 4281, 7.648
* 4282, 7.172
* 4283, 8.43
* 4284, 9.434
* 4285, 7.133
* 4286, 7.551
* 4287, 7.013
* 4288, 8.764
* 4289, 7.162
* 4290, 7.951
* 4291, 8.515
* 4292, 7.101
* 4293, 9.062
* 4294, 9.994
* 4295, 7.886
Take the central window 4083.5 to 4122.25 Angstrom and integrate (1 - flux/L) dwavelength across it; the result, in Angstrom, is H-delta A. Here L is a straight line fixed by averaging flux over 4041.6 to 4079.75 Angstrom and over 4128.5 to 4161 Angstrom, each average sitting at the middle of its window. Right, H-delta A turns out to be 4.5 Angstrom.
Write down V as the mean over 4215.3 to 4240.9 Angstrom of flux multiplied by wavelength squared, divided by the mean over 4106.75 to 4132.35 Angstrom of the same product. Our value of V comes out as 1.16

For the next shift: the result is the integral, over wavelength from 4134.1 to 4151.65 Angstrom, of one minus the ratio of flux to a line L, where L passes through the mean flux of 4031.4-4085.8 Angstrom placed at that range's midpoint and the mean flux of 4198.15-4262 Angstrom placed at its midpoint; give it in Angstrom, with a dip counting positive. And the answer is 0.72 Angstrom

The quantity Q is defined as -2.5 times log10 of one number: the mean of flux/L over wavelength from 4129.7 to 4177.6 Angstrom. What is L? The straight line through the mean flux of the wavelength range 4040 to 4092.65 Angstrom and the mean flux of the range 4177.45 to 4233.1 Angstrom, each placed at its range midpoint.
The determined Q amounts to 0.05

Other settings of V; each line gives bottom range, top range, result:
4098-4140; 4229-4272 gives 1.18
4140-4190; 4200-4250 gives 1.05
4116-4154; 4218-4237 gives 1.08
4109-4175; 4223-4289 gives 1.10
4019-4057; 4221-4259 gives 1.06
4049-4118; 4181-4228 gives 1.11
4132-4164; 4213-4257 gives 1.05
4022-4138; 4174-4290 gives 1.09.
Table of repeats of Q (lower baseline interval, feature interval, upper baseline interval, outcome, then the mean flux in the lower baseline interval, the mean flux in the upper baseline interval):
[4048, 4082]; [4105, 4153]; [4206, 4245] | 0.11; 8.59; 8.41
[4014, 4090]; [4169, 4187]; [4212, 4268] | 0.08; 8.64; 8.29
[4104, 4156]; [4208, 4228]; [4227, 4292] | -0.05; 7.66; 8.2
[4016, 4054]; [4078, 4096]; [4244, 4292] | 0.08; 8.75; 8.17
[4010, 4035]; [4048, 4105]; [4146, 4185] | 0.03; 8.56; 8.15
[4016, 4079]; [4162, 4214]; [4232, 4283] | 0.02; 8.72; 8.25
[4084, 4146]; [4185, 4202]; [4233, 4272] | -0.04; 7.6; 8.29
